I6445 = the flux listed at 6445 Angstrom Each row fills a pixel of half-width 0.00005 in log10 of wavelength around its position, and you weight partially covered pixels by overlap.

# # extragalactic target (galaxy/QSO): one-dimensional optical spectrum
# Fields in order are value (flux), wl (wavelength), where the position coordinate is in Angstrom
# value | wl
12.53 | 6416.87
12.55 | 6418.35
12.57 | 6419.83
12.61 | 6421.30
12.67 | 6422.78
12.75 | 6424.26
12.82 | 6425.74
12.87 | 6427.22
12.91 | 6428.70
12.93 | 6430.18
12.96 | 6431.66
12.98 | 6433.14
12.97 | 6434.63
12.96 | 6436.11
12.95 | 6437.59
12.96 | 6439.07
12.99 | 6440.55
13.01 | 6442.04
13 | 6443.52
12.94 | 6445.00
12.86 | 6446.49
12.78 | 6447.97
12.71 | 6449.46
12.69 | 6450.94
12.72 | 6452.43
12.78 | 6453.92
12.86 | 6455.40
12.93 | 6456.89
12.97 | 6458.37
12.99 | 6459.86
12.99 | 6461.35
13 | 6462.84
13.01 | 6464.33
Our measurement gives 12.94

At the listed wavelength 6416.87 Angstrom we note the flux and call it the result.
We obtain 12.53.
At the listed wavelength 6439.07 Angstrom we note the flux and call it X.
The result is 12.96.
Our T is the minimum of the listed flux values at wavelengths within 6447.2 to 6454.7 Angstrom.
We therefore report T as 12.69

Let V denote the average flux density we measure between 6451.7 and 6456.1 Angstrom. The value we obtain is 12.8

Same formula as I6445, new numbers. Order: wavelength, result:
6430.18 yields 12.93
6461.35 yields 12.99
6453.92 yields 12.78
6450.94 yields 12.69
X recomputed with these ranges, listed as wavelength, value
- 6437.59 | 12.95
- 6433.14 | 12.98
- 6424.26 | 12.75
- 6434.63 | 12.97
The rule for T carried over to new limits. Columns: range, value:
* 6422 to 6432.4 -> 12.67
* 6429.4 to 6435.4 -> 12.93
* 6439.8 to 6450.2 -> 12.71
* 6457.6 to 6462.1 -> 12.97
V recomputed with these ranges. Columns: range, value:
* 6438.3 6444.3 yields 13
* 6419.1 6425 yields 12.7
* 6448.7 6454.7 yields 12.7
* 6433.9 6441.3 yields 13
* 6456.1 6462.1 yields 13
